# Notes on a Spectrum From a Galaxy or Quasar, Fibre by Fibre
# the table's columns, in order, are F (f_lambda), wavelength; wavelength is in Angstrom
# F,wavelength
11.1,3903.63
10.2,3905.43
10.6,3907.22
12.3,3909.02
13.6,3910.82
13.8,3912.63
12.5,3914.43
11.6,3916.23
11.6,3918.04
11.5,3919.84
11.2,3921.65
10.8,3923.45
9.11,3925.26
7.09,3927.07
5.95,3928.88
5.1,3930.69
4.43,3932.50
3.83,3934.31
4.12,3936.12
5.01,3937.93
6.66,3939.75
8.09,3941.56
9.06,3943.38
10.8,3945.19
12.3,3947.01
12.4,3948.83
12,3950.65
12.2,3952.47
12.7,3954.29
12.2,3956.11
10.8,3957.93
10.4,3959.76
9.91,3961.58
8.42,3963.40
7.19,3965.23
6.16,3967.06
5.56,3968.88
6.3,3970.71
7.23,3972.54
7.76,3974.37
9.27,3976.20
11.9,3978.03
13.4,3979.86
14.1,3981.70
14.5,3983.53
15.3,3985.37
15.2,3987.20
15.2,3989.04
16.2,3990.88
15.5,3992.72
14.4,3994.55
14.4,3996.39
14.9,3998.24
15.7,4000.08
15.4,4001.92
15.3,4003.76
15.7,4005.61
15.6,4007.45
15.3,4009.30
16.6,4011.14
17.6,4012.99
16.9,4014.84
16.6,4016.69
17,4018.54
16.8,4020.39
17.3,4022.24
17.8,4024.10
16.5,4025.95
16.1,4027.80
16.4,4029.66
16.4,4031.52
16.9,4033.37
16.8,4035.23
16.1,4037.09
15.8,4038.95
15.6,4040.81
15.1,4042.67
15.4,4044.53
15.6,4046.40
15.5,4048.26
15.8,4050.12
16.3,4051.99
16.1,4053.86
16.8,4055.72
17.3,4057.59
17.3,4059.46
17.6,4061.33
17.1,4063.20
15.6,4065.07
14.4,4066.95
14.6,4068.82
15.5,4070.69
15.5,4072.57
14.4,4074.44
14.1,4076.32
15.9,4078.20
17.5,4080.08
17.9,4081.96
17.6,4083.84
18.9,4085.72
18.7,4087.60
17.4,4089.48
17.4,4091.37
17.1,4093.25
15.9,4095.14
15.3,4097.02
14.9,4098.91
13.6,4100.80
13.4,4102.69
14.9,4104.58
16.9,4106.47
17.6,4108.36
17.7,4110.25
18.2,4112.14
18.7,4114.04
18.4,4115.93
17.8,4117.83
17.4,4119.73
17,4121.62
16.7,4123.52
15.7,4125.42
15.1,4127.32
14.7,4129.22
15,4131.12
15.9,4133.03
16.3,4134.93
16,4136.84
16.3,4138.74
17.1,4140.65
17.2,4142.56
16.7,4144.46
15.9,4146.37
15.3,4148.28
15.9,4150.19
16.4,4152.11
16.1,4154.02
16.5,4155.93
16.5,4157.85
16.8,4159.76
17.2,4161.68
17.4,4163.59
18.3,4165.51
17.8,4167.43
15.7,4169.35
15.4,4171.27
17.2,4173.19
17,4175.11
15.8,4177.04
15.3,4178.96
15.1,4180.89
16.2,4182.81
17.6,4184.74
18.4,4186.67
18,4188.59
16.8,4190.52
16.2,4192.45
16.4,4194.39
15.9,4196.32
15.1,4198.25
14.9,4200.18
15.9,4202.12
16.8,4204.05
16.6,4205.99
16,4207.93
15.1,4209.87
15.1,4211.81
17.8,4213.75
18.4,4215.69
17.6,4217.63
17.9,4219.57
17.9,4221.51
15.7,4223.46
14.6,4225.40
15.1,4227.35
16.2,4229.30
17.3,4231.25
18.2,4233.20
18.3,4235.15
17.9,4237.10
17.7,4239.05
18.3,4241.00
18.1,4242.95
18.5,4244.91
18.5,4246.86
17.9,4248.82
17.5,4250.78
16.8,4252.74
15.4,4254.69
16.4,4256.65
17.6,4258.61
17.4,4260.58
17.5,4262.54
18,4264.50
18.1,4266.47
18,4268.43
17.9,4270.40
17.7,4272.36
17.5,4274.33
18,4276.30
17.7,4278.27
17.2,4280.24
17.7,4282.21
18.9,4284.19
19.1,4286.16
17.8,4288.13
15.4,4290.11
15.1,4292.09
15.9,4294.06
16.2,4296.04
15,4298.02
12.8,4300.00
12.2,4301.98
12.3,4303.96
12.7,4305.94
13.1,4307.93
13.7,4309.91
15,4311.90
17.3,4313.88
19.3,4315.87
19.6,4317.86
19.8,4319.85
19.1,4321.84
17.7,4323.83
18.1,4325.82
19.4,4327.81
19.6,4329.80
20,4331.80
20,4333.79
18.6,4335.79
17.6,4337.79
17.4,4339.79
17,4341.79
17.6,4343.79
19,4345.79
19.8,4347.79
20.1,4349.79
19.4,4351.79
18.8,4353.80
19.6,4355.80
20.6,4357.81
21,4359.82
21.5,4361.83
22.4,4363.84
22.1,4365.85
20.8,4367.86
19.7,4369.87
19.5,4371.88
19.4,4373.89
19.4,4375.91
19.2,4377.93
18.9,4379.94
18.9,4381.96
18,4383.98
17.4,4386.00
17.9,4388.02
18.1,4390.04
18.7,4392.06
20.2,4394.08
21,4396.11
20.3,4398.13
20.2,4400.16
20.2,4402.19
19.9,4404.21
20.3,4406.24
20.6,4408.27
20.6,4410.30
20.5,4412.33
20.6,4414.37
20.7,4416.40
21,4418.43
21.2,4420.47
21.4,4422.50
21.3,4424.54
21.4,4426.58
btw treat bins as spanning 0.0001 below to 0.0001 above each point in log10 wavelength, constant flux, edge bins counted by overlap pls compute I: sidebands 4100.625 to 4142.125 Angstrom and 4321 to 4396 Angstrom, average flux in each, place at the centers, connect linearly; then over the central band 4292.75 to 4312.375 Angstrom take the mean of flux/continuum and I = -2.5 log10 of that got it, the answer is 0.32 mag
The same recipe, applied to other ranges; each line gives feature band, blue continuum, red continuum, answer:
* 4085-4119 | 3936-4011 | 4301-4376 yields -0.19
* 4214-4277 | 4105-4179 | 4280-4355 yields -0.03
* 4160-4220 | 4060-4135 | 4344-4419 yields 0.06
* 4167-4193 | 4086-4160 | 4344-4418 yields 0.04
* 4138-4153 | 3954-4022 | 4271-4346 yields -0.09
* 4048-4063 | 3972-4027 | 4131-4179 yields -0.08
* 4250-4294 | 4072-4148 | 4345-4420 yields 0.07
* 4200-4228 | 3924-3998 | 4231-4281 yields 0.01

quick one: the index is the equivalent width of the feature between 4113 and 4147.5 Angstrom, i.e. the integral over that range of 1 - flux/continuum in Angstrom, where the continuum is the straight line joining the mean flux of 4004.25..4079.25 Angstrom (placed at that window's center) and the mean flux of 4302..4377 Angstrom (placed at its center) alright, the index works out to 0.6 Angstrom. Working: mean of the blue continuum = 16.1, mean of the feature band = 16.5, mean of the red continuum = 18.5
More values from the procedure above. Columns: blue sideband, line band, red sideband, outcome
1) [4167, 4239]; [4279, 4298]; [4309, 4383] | 1.21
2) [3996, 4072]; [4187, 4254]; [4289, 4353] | -0.70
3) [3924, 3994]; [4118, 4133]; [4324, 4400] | -2.45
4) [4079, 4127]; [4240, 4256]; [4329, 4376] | 0.76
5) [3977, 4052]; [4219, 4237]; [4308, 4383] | 1.04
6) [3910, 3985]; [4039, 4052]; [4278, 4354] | -4.40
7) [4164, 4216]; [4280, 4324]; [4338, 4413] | 5.24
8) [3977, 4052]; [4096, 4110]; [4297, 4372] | 0.88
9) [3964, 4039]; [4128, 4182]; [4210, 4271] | -0.32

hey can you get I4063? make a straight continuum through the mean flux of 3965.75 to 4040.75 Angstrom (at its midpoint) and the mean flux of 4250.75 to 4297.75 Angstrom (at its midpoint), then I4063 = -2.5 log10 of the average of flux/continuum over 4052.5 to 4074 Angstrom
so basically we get -0.075 mag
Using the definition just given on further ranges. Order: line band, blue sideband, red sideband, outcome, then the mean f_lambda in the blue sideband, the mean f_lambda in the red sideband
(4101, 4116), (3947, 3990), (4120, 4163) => -0.102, 10.9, 16.2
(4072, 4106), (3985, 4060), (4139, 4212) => 0.005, 16.1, 16.4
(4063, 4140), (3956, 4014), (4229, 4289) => -0.106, 12.6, 17.7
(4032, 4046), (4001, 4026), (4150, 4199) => 0.035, 16.5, 16.6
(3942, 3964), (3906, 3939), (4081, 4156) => -0.083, 9.11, 16.5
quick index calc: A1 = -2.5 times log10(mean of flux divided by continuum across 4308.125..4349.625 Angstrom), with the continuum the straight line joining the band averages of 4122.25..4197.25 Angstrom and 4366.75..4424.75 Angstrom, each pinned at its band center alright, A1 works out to 0.04 mag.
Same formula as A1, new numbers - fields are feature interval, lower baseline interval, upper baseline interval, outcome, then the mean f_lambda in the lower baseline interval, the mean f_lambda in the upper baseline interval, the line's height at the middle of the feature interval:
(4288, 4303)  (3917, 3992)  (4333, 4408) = 0.19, 9.85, 19.5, 17.7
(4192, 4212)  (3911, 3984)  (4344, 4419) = -0.02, 9.48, 19.9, 15.6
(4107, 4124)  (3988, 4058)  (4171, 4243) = -0.09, 16.1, 16.7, 16.4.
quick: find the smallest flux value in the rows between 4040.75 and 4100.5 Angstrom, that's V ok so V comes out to 14.1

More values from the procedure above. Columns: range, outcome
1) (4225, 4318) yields 12.2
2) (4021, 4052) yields 15.1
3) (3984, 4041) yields 14.4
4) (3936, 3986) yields 4.12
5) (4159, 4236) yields 14.6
